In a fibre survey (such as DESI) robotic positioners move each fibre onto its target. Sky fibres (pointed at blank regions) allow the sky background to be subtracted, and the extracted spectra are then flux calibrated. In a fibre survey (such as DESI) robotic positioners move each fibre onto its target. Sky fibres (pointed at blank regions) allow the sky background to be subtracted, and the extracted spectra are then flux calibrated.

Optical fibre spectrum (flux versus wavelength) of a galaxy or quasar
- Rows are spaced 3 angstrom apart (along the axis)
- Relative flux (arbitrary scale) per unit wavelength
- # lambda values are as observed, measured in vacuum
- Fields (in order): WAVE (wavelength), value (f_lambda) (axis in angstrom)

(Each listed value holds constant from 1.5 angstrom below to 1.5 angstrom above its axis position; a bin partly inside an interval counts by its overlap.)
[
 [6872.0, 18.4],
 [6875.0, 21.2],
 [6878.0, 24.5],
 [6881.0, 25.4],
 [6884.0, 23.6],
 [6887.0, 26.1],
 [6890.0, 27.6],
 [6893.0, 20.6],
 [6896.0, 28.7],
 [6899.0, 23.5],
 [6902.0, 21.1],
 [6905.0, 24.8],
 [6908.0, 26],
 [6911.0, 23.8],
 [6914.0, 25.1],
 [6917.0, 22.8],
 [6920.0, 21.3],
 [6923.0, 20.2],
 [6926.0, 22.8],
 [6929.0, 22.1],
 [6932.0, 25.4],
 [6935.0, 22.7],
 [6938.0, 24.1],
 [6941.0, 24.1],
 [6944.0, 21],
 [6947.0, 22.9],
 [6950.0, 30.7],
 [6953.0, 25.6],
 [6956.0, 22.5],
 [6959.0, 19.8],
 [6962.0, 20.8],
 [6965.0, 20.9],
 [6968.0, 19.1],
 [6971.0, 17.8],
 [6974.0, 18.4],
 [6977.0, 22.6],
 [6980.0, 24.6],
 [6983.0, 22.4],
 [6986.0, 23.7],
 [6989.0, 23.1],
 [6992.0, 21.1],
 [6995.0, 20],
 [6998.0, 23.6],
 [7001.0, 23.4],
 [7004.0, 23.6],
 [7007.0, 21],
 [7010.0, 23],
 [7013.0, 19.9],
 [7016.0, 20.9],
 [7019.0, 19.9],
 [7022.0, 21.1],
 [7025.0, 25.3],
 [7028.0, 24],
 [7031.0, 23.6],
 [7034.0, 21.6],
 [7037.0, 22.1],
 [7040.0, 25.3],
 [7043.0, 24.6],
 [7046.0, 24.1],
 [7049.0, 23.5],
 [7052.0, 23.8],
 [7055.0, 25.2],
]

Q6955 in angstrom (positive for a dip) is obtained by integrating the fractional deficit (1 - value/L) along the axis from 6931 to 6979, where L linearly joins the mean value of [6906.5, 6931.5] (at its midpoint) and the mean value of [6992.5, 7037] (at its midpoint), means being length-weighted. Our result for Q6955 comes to 0.8 angstrom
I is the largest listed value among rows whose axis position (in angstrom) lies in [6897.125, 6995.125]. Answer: 30.7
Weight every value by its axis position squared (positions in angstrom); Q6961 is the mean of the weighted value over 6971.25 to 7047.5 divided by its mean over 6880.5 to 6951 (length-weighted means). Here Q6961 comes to 0.96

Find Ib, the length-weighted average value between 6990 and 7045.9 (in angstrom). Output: 22.5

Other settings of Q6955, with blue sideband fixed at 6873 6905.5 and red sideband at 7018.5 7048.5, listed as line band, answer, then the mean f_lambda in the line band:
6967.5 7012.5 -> 3.25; 21.8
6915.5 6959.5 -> 1.10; 23.3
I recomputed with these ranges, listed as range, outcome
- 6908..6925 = 26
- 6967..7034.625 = 25.3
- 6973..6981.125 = 24.6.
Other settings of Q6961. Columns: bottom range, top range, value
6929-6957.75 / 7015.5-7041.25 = 0.96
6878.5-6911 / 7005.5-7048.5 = 0.95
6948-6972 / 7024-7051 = 1.09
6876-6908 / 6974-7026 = 0.93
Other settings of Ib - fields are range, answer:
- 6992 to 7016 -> 21.9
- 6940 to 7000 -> 22.2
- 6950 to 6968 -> 22.4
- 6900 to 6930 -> 23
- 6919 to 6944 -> 22.8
